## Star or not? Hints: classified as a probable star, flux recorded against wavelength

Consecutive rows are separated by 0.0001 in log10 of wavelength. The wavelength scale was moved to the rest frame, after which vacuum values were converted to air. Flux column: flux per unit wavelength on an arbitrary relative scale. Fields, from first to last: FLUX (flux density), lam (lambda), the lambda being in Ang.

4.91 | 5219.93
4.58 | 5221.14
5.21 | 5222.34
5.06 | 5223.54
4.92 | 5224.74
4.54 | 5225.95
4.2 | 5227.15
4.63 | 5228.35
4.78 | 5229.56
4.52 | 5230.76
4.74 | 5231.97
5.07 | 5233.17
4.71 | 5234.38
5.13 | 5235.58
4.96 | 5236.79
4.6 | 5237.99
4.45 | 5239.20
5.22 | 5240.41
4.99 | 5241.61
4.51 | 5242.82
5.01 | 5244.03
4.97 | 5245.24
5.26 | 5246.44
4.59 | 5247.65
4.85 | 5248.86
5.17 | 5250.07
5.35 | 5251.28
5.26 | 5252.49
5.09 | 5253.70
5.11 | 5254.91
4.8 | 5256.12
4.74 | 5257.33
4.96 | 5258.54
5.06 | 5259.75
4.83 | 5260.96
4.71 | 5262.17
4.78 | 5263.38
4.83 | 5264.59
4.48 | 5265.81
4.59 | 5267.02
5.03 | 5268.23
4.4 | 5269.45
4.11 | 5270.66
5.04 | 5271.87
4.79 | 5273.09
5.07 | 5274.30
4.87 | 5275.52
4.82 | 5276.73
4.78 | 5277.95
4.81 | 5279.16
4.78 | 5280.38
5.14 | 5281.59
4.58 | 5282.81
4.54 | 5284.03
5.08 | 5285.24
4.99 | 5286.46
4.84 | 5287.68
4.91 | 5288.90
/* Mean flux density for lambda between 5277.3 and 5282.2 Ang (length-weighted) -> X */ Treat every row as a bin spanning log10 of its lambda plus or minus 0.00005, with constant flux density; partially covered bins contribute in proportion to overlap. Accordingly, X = 4.88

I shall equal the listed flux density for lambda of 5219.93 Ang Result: 4.91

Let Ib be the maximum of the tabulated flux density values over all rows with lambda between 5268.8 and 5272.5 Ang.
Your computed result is 5.04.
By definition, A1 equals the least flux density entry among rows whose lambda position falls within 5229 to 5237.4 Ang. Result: 4.52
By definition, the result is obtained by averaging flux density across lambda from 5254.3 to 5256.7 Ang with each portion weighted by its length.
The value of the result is 4.96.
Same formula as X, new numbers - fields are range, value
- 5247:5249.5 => 4.73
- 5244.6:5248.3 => 4.94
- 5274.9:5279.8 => 4.82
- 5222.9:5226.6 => 4.84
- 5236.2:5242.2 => 4.85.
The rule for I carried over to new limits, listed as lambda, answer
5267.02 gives 4.59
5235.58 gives 5.13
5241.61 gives 4.99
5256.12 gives 4.8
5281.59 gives 5.14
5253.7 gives 5.09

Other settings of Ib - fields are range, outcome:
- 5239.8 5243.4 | 5.22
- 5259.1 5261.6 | 5.06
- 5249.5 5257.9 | 5.35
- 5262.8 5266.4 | 4.83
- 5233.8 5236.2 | 5.13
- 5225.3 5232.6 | 4.78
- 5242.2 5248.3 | 5.26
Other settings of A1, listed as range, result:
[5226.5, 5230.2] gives 4.2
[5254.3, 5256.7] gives 4.8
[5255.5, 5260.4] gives 4.74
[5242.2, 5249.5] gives 4.51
